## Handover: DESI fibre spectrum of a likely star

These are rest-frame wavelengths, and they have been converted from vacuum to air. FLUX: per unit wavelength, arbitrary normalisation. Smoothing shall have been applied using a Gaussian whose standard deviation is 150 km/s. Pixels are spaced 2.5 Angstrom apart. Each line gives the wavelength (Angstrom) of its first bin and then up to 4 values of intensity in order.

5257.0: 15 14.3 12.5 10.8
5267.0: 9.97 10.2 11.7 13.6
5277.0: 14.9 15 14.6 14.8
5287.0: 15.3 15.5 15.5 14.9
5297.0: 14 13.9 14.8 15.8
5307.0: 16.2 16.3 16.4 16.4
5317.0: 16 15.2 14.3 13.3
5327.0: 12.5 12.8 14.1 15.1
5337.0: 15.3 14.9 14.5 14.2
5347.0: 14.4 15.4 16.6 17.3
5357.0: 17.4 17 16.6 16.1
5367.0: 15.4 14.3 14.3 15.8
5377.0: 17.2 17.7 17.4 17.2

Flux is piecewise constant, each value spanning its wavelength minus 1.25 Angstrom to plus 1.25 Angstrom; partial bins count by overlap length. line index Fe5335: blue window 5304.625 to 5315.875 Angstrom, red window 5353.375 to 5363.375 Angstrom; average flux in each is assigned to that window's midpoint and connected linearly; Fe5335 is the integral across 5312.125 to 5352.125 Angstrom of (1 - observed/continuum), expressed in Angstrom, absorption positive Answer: 4.7 Angstrom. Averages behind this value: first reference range 16.3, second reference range 17.1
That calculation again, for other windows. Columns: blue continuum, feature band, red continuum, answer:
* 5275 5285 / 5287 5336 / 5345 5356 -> 1.01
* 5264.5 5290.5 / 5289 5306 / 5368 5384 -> -1.15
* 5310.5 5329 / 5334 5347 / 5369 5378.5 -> 0.30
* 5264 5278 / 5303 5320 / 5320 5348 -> -3.48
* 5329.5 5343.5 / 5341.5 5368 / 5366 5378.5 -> -1.61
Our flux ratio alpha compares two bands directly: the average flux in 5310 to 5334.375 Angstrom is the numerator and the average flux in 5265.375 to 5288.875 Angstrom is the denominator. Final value 1.10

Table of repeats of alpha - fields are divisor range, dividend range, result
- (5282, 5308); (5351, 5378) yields 1.08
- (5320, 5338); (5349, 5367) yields 1.19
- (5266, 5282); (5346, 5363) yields 1.29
